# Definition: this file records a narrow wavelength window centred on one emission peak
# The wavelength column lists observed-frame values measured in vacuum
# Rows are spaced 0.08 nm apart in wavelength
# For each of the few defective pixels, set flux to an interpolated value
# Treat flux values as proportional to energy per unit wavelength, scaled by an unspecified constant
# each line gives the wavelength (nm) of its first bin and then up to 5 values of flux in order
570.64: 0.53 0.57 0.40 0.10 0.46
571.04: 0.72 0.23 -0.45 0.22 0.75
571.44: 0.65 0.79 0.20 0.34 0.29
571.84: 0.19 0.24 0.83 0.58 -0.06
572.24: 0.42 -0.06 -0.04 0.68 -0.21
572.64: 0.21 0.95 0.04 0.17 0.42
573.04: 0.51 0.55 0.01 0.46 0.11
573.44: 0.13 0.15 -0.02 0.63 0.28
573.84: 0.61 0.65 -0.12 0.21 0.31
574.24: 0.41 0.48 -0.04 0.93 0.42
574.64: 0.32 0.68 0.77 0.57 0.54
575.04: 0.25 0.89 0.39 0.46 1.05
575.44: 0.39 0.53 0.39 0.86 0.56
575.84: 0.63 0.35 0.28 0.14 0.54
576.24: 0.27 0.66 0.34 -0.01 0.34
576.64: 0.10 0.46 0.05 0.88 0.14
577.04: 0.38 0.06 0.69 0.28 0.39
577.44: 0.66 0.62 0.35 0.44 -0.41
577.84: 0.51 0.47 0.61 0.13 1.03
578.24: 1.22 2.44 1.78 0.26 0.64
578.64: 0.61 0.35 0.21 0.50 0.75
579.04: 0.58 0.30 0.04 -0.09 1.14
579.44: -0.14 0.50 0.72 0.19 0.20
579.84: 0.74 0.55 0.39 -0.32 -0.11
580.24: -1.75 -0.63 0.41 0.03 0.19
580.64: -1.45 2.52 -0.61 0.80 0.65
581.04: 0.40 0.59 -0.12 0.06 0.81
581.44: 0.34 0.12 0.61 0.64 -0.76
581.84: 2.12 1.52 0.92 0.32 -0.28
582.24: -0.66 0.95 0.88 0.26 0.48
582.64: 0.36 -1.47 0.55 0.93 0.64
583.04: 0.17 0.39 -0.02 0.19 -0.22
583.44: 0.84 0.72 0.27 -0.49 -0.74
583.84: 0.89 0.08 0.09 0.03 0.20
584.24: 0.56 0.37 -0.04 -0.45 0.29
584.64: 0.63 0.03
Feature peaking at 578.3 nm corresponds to H-beta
